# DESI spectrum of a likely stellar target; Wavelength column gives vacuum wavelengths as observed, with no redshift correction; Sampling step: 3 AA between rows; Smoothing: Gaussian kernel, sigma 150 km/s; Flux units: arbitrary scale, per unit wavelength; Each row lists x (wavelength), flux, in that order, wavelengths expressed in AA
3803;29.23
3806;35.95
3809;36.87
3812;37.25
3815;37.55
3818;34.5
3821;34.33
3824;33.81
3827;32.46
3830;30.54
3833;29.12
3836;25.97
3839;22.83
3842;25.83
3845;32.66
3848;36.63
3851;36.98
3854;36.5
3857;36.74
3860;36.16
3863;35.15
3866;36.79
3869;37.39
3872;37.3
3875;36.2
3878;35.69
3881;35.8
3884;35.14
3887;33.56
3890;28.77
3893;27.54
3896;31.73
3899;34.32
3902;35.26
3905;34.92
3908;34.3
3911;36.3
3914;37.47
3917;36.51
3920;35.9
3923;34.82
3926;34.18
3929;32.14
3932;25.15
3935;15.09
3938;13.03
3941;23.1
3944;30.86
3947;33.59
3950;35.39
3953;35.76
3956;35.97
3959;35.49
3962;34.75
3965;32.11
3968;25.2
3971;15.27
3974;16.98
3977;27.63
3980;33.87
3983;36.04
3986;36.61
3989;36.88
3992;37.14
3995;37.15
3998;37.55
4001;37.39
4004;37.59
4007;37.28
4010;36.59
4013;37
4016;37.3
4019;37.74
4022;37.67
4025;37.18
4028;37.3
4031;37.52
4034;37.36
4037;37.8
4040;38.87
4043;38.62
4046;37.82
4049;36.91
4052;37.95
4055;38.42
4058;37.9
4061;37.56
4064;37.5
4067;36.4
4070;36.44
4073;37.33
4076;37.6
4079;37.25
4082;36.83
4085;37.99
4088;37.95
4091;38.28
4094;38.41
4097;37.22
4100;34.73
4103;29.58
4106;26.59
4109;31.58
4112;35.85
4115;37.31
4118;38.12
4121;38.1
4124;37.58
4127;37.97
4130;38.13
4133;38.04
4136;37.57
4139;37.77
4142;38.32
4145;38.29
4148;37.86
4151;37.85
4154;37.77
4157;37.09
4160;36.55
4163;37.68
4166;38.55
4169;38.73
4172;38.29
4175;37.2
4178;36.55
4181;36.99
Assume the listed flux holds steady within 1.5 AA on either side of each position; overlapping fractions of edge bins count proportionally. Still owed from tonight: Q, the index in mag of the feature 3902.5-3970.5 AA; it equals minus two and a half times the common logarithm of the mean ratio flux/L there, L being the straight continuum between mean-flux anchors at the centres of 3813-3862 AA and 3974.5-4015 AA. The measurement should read 0.11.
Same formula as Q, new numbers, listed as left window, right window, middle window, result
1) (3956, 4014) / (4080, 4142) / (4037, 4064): -0.09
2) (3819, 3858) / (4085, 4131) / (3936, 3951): 0.25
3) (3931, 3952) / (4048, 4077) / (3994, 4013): -0.18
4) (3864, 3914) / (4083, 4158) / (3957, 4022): 0.06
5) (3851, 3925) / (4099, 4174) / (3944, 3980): 0.18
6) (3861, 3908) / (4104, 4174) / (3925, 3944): 0.40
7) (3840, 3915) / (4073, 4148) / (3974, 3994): 0.06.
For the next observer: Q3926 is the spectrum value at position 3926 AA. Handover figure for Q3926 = 34.18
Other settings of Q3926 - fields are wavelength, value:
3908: 34.3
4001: 37.39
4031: 37.52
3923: 34.82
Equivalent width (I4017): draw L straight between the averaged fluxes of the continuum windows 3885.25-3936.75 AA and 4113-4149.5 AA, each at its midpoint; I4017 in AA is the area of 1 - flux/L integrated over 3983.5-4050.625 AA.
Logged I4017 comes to -4.78 AA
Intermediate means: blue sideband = 32.2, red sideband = 37.9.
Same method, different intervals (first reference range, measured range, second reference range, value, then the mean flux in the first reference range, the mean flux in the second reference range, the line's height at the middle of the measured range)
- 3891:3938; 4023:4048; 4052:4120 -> -2.04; 31.7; 36.3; 34.9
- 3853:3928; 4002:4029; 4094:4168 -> -1.14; 34.9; 36.6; 35.8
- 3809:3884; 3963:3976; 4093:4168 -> 4.46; 34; 36.6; 35.1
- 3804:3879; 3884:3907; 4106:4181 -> 1.37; 34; 37.2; 34.6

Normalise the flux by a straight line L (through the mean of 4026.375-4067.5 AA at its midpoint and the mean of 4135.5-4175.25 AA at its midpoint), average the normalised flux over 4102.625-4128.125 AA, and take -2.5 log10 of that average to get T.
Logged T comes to 0.09 mag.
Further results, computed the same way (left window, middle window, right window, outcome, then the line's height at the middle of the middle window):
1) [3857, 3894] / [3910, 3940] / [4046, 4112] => 0.178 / 35.2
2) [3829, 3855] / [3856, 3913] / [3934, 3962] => -0.154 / 30.1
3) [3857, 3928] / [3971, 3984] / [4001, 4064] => 0.337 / 36.5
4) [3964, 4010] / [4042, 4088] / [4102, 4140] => -0.095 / 34.4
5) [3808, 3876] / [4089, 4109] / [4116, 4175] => 0.098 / 37.3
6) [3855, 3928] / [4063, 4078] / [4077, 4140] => -0.029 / 36.1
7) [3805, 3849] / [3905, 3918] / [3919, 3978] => -0.208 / 29.7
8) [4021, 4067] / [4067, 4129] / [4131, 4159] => 0.047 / 37.8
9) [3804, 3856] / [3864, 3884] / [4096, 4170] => -0.091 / 33.5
